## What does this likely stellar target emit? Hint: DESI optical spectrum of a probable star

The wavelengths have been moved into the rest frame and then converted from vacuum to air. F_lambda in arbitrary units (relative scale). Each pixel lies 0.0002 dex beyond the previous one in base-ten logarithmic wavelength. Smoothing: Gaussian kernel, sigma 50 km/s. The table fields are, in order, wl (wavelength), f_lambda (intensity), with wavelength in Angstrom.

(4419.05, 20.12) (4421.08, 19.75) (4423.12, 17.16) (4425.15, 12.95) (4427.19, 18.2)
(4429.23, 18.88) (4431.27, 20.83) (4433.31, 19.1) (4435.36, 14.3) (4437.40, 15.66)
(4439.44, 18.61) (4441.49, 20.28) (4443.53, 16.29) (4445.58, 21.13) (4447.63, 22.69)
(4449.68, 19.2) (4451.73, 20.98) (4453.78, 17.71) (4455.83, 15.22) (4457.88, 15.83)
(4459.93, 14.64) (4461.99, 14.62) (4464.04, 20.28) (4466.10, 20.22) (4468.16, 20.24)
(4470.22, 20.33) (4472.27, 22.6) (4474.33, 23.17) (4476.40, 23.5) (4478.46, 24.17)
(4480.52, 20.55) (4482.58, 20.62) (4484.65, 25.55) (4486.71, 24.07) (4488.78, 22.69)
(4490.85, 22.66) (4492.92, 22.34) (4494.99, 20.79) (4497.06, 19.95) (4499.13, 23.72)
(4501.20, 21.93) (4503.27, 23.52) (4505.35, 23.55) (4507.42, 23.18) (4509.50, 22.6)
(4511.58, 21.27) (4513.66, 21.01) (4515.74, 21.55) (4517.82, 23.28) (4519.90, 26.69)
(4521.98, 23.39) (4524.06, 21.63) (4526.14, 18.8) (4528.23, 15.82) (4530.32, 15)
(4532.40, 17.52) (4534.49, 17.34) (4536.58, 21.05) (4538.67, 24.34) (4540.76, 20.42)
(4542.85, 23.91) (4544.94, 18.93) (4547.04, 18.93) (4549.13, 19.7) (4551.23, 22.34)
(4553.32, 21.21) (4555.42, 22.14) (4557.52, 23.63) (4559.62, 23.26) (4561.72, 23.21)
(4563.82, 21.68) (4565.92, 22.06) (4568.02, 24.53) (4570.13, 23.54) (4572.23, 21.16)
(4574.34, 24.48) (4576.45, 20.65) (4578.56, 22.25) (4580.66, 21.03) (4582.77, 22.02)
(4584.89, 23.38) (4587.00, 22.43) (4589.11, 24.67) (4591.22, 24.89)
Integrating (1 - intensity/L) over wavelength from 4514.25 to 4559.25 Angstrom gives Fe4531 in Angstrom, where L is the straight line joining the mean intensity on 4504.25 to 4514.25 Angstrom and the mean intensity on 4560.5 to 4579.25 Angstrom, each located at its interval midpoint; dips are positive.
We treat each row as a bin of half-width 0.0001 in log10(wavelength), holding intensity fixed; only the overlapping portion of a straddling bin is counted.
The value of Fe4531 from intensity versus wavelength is 3.2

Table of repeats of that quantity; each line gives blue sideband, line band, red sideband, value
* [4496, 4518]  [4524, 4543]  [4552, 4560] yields 2.7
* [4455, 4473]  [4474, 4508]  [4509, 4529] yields -4.8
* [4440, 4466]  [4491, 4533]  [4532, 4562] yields -2.8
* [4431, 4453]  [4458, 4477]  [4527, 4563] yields -0.3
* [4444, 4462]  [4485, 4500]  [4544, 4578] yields -2.2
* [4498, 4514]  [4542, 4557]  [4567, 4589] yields 1.0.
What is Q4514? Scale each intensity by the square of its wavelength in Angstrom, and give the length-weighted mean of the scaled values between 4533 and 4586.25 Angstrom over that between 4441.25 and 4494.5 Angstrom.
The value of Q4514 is 1.1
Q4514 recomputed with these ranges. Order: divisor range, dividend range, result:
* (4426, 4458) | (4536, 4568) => 1.24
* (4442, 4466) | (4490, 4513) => 1.25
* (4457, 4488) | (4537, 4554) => 1.06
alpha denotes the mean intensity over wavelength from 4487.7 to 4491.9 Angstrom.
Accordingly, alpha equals 22.6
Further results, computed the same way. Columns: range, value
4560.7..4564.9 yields 22.5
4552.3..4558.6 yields 22.3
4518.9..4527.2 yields 22.6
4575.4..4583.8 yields 21.5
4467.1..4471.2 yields 20.3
